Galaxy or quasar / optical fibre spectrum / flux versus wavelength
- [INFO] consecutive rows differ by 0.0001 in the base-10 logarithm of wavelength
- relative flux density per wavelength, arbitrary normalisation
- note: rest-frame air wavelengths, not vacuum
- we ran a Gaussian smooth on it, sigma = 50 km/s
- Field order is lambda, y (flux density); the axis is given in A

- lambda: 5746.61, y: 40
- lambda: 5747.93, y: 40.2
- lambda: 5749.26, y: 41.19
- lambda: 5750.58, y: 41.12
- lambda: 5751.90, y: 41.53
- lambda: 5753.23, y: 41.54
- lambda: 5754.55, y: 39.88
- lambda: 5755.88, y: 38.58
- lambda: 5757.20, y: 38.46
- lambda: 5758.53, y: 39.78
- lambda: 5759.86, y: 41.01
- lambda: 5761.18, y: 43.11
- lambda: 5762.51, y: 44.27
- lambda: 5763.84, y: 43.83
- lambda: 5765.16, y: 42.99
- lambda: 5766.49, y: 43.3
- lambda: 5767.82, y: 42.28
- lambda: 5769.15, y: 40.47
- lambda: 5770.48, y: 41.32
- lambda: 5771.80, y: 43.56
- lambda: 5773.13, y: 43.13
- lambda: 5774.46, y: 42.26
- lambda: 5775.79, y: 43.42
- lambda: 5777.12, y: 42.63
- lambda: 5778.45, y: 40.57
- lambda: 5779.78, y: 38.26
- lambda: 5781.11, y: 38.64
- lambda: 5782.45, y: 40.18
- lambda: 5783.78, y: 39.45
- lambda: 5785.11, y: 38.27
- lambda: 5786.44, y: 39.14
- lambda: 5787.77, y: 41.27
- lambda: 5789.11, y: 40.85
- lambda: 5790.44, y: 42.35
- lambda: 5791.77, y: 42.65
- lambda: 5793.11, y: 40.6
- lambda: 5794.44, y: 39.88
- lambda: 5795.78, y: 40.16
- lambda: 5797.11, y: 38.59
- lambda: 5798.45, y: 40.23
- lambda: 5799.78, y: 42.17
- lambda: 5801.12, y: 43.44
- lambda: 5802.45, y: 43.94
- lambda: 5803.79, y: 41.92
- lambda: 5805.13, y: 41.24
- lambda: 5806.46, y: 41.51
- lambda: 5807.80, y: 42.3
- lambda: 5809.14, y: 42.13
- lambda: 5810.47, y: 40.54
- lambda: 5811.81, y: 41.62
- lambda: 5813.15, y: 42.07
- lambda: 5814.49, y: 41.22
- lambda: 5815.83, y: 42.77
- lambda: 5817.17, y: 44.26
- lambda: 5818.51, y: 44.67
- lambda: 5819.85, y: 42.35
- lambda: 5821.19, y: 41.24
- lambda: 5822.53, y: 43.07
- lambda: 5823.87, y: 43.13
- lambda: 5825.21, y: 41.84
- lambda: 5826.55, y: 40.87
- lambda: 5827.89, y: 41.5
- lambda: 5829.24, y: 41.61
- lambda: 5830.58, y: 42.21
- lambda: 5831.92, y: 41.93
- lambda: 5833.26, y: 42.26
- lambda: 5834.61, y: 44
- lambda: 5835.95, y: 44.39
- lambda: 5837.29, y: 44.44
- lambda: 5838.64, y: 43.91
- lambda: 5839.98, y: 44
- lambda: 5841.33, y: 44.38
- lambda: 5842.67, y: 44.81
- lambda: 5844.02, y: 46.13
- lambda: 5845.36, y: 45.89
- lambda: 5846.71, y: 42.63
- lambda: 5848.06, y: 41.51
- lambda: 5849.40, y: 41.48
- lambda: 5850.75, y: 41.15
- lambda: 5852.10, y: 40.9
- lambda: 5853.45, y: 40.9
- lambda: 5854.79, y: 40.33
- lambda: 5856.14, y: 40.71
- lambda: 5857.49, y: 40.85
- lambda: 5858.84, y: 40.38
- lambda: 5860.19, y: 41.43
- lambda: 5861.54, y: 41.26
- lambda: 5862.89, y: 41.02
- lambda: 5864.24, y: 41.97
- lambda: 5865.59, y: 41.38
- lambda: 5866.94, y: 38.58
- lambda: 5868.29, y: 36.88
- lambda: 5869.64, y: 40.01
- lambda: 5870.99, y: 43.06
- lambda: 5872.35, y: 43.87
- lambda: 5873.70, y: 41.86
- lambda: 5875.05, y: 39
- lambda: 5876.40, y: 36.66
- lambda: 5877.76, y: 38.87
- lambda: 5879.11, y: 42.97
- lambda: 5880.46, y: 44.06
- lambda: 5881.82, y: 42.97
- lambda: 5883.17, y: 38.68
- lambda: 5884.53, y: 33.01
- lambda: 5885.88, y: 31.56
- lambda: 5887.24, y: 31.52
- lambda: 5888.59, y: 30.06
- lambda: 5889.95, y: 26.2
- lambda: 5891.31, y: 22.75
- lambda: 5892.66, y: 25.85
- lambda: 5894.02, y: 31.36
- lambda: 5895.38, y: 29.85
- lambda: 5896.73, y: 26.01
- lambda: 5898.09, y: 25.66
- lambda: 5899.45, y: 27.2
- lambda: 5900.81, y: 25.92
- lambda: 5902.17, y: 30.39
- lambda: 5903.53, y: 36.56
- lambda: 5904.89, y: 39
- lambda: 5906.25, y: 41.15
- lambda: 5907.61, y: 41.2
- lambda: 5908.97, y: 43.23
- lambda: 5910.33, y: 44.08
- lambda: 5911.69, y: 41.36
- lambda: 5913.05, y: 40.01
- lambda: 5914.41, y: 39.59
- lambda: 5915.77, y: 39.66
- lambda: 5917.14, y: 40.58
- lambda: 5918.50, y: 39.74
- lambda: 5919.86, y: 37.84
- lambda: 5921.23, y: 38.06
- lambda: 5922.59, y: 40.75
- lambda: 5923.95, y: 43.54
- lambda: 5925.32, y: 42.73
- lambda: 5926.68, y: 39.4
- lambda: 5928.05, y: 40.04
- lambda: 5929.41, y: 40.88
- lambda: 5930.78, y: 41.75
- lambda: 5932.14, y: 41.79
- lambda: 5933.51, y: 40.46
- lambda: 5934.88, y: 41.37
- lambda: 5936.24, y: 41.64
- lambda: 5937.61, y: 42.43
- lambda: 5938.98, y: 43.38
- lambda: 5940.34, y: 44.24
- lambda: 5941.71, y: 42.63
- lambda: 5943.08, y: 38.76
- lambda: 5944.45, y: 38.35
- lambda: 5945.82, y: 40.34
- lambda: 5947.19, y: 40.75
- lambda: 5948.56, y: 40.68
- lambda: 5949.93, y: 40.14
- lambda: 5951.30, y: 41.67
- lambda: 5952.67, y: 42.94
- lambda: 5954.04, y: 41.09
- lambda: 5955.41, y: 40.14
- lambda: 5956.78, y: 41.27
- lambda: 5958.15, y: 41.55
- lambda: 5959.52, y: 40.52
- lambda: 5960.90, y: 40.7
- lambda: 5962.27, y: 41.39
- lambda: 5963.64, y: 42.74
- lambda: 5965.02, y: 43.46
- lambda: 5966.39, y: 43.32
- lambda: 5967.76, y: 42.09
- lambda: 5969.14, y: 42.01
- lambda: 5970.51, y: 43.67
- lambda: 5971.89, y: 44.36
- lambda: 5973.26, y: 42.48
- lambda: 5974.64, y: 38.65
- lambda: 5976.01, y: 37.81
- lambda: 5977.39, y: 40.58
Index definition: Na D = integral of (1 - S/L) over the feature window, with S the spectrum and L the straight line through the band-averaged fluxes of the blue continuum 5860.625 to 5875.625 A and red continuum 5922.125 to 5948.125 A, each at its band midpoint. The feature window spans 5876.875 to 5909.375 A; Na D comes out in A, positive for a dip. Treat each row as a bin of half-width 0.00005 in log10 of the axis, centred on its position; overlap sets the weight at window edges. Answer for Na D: 5.94 A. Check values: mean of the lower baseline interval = 40.8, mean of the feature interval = 33.5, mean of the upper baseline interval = 41.3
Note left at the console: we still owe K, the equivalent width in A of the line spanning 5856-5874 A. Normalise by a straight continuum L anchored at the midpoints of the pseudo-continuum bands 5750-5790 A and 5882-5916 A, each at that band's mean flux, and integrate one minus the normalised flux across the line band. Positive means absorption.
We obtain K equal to -2.6 A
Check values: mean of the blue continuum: 41.2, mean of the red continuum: 33.7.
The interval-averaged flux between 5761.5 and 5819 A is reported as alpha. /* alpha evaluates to 41.6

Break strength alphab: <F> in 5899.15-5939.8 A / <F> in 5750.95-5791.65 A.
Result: 1.0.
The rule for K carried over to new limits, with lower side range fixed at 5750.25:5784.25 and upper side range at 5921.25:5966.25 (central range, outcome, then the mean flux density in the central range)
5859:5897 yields 4.3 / 36.7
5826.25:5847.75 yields -1.1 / 43.4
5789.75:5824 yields -0.4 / 41.9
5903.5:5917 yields 0.2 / 40.8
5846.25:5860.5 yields 0.1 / 41.1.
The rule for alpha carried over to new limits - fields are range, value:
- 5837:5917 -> 38.3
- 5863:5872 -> 40.5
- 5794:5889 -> 41.3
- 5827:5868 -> 42.2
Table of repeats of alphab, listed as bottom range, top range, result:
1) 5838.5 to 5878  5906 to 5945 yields 0.99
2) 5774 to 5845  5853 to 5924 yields 0.89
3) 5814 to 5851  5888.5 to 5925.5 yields 0.82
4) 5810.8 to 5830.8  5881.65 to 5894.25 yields 0.73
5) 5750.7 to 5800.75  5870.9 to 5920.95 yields 0.87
